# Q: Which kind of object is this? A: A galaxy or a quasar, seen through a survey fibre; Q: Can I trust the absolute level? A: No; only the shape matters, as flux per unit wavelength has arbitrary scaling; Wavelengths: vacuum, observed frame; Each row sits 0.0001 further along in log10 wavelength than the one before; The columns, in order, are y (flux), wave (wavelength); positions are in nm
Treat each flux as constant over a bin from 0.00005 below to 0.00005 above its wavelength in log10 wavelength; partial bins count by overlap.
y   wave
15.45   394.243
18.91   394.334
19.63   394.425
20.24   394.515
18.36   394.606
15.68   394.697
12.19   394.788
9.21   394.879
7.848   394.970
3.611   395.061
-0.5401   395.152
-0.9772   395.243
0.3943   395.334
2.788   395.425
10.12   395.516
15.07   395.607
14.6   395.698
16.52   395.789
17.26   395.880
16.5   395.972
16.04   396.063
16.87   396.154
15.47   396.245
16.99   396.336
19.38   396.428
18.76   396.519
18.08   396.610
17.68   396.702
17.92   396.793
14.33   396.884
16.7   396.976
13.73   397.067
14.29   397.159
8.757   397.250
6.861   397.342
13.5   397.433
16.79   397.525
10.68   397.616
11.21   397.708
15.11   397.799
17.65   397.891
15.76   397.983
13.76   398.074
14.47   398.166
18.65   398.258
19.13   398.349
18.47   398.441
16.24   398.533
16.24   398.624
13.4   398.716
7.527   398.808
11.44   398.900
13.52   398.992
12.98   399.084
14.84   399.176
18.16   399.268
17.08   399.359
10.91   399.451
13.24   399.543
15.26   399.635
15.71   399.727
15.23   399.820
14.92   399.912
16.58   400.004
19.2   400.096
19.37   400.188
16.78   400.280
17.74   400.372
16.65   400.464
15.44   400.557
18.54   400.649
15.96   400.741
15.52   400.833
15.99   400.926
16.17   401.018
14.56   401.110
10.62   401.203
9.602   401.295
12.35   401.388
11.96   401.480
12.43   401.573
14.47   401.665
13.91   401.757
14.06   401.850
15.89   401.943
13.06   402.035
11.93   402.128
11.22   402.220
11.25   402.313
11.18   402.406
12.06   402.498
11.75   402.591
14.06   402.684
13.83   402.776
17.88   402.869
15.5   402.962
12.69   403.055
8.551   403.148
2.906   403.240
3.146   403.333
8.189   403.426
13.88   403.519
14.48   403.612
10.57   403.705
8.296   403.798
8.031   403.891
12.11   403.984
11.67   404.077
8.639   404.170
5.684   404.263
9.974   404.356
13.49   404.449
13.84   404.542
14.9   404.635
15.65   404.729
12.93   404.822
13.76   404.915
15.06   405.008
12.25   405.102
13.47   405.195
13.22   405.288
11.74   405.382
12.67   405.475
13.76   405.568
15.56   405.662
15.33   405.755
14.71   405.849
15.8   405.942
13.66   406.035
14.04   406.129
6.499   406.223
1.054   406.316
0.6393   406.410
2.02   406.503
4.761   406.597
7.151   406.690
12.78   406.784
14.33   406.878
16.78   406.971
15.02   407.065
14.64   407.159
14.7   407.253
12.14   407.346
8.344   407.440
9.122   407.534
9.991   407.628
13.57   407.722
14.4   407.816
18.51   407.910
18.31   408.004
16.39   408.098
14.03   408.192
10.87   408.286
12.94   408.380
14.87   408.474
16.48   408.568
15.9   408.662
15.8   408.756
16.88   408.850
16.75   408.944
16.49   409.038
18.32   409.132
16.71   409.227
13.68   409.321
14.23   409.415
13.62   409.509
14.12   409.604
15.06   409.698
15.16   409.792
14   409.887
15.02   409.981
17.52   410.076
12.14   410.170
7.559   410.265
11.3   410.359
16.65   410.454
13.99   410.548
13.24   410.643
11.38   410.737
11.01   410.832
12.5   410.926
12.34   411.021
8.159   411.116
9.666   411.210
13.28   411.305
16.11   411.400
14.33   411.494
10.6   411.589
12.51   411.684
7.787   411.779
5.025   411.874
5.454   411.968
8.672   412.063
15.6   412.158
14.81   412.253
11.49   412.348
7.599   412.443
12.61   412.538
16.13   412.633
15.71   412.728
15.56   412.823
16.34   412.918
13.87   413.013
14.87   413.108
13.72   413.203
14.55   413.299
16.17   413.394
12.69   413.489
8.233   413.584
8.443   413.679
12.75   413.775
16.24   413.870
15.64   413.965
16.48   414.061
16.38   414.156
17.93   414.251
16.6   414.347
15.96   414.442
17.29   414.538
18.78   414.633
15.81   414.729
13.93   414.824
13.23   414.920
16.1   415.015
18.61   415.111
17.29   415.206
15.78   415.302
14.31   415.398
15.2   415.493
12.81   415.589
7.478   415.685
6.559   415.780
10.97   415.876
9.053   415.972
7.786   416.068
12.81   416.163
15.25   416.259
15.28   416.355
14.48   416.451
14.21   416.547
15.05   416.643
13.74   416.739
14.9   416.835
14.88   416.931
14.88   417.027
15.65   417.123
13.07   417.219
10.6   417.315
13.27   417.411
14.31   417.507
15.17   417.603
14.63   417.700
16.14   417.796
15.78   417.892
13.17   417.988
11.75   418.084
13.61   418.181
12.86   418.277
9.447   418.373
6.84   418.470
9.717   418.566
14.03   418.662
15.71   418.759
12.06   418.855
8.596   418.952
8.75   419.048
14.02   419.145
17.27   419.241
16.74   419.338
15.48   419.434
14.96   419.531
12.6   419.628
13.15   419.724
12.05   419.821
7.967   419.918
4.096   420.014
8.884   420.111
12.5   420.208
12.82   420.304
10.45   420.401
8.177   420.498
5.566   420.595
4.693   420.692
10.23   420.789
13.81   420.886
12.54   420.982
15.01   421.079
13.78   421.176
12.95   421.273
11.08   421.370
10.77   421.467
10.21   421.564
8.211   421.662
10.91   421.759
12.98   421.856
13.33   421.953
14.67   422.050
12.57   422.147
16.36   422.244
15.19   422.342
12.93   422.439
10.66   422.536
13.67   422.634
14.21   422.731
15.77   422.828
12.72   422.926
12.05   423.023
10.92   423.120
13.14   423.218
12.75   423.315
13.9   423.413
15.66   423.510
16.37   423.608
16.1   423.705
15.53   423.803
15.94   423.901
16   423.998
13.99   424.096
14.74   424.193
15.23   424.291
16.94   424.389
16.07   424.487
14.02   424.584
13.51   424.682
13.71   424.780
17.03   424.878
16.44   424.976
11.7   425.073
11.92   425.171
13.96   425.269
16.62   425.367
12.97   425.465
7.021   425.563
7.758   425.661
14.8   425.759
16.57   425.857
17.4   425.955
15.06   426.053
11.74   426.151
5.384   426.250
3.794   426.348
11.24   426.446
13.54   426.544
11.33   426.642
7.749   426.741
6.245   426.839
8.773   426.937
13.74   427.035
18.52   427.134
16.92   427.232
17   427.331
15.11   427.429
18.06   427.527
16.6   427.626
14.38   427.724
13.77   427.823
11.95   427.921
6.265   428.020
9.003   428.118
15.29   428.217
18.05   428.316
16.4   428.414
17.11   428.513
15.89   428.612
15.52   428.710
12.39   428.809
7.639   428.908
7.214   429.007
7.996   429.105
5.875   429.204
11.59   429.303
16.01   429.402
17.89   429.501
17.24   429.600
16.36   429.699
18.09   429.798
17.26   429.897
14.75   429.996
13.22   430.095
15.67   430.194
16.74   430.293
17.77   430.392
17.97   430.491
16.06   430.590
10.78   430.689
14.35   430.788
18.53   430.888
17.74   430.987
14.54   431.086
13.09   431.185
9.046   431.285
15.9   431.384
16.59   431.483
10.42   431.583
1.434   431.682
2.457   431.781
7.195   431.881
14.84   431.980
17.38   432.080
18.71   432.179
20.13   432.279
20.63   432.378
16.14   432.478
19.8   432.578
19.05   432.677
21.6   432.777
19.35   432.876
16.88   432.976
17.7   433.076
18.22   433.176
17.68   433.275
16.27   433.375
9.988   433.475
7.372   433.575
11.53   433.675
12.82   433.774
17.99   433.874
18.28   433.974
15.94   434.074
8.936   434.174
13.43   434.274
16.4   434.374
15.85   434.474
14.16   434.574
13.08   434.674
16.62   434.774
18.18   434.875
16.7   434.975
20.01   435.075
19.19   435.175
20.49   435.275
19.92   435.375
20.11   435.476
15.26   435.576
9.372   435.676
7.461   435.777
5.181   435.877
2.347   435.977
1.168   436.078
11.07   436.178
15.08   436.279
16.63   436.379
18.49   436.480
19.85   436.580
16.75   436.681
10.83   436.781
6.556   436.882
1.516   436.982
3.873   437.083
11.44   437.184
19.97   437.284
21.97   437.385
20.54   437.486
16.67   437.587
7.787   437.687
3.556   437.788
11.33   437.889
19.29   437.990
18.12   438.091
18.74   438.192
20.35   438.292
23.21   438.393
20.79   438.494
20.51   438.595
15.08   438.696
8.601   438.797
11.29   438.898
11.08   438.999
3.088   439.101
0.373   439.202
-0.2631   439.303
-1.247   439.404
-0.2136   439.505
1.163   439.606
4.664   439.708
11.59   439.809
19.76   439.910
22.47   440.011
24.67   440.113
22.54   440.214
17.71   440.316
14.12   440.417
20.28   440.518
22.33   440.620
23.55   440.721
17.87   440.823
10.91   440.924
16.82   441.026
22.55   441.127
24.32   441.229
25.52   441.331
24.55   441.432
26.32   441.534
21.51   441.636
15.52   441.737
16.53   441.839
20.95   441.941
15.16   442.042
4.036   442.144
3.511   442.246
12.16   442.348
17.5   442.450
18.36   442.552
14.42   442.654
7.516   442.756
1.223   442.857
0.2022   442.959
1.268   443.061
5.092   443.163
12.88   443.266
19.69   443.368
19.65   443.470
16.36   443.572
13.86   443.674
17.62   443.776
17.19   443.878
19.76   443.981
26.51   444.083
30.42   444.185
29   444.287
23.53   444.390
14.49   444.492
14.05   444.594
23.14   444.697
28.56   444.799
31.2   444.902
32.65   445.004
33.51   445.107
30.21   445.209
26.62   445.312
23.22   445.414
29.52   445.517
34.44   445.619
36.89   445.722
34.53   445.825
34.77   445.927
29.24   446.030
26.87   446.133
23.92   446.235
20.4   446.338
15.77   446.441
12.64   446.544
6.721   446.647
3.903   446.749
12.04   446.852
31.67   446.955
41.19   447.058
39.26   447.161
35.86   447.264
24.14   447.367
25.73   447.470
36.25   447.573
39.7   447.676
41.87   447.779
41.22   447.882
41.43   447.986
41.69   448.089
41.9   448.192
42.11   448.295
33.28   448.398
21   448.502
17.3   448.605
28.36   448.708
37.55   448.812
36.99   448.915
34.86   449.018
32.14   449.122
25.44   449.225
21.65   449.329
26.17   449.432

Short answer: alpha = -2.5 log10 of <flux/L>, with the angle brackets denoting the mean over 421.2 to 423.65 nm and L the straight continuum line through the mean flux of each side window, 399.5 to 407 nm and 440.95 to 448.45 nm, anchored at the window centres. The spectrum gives 0.33 mag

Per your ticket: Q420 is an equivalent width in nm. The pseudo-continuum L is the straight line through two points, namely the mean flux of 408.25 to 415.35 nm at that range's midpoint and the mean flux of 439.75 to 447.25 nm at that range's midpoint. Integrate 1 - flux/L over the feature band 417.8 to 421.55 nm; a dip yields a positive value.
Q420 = 0.91 nm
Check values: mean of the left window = 13.9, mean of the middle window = 11.7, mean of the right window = 20.4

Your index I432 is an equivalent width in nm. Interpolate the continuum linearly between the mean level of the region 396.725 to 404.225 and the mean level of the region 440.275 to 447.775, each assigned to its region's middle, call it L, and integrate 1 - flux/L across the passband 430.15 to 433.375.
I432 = 0.62 nm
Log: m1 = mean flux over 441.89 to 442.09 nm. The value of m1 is 18.2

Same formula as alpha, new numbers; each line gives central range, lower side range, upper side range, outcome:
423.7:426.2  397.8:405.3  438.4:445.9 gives 0.115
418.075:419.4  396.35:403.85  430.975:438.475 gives 0.163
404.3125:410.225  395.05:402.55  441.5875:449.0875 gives 0.188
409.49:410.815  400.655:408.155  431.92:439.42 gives -0.082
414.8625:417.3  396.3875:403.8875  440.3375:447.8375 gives 0.229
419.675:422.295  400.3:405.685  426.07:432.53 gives 0.192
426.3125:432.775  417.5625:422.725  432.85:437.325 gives -0.055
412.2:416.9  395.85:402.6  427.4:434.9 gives 0.049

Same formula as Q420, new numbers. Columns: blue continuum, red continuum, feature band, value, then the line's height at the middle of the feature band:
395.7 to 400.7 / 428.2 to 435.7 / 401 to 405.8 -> 0.99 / 15.4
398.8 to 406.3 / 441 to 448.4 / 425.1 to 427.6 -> 0.84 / 18.9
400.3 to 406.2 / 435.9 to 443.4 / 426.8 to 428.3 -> -0.03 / 13.3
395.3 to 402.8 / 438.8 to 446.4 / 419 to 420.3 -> 0.32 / 16.2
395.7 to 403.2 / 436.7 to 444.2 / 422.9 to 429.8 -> 0.50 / 14.5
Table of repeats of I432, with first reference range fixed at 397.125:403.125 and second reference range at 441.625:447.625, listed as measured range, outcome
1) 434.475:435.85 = 0.25 nm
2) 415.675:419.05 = 0.84 nm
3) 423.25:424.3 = 0.16 nm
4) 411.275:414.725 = 0.58 nm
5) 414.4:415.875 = 0.18 nm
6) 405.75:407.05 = 0.45 nm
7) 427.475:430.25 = 0.71 nm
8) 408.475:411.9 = 0.49 nm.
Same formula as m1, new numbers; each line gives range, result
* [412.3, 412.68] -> 12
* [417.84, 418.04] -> 14.5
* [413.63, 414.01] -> 13.2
